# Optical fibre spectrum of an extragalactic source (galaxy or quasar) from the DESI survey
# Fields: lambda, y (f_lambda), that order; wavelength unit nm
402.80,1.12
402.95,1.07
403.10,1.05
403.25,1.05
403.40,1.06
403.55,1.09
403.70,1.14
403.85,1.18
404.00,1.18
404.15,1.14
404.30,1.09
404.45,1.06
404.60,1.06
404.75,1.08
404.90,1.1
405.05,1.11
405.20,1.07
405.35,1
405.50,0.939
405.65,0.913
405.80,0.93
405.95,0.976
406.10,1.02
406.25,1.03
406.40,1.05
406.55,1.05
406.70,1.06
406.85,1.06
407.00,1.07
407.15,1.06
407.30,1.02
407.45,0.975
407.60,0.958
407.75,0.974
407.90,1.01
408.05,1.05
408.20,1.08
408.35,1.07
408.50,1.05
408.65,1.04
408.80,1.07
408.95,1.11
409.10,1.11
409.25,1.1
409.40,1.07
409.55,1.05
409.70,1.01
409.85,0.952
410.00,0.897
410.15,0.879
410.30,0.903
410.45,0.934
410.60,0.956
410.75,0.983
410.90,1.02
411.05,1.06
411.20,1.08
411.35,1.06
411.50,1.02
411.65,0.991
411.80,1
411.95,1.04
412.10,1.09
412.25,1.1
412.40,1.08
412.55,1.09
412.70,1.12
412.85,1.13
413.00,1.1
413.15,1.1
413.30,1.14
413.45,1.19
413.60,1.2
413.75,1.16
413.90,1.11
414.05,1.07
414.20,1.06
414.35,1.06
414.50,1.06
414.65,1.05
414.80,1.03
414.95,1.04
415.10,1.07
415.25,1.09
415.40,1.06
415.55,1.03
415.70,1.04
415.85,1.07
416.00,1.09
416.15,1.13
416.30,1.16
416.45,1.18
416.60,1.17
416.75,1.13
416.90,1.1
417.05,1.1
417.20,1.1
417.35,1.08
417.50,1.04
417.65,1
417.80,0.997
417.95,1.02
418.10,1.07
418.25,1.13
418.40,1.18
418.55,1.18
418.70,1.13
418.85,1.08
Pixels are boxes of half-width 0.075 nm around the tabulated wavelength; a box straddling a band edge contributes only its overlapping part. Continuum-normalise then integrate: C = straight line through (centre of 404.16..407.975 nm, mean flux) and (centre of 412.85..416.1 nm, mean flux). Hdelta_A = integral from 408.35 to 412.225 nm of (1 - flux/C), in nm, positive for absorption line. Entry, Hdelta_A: 0.14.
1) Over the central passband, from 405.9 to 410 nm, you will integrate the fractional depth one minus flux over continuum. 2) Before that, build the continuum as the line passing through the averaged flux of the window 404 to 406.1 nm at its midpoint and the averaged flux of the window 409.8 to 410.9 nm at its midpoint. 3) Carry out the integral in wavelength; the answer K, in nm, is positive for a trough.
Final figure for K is -0.23 nm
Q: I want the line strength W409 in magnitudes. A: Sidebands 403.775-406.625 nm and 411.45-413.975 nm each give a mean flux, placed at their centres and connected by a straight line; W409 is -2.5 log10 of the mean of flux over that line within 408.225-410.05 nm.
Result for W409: 0.03 mag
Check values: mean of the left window 1.05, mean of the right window 1.1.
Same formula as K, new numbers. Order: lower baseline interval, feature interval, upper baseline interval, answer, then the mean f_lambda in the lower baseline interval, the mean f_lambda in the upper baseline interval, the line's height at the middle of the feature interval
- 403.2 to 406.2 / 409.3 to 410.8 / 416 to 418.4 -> 0.15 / 1.06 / 1.1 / 1.08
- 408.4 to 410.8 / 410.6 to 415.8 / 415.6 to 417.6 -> -0.07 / 1.01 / 1.1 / 1.06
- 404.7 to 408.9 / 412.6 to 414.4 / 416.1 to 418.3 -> -0.08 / 1.03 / 1.09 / 1.07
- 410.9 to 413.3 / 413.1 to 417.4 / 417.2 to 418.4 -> -0.14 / 1.07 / 1.06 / 1.06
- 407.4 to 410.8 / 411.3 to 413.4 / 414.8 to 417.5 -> -0.06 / 1.01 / 1.09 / 1.05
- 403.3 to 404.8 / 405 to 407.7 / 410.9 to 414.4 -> 0.21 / 1.11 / 1.09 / 1.1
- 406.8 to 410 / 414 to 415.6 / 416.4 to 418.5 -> 0.03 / 1.04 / 1.09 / 1.08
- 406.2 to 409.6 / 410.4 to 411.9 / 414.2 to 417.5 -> 0.07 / 1.05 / 1.09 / 1.06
